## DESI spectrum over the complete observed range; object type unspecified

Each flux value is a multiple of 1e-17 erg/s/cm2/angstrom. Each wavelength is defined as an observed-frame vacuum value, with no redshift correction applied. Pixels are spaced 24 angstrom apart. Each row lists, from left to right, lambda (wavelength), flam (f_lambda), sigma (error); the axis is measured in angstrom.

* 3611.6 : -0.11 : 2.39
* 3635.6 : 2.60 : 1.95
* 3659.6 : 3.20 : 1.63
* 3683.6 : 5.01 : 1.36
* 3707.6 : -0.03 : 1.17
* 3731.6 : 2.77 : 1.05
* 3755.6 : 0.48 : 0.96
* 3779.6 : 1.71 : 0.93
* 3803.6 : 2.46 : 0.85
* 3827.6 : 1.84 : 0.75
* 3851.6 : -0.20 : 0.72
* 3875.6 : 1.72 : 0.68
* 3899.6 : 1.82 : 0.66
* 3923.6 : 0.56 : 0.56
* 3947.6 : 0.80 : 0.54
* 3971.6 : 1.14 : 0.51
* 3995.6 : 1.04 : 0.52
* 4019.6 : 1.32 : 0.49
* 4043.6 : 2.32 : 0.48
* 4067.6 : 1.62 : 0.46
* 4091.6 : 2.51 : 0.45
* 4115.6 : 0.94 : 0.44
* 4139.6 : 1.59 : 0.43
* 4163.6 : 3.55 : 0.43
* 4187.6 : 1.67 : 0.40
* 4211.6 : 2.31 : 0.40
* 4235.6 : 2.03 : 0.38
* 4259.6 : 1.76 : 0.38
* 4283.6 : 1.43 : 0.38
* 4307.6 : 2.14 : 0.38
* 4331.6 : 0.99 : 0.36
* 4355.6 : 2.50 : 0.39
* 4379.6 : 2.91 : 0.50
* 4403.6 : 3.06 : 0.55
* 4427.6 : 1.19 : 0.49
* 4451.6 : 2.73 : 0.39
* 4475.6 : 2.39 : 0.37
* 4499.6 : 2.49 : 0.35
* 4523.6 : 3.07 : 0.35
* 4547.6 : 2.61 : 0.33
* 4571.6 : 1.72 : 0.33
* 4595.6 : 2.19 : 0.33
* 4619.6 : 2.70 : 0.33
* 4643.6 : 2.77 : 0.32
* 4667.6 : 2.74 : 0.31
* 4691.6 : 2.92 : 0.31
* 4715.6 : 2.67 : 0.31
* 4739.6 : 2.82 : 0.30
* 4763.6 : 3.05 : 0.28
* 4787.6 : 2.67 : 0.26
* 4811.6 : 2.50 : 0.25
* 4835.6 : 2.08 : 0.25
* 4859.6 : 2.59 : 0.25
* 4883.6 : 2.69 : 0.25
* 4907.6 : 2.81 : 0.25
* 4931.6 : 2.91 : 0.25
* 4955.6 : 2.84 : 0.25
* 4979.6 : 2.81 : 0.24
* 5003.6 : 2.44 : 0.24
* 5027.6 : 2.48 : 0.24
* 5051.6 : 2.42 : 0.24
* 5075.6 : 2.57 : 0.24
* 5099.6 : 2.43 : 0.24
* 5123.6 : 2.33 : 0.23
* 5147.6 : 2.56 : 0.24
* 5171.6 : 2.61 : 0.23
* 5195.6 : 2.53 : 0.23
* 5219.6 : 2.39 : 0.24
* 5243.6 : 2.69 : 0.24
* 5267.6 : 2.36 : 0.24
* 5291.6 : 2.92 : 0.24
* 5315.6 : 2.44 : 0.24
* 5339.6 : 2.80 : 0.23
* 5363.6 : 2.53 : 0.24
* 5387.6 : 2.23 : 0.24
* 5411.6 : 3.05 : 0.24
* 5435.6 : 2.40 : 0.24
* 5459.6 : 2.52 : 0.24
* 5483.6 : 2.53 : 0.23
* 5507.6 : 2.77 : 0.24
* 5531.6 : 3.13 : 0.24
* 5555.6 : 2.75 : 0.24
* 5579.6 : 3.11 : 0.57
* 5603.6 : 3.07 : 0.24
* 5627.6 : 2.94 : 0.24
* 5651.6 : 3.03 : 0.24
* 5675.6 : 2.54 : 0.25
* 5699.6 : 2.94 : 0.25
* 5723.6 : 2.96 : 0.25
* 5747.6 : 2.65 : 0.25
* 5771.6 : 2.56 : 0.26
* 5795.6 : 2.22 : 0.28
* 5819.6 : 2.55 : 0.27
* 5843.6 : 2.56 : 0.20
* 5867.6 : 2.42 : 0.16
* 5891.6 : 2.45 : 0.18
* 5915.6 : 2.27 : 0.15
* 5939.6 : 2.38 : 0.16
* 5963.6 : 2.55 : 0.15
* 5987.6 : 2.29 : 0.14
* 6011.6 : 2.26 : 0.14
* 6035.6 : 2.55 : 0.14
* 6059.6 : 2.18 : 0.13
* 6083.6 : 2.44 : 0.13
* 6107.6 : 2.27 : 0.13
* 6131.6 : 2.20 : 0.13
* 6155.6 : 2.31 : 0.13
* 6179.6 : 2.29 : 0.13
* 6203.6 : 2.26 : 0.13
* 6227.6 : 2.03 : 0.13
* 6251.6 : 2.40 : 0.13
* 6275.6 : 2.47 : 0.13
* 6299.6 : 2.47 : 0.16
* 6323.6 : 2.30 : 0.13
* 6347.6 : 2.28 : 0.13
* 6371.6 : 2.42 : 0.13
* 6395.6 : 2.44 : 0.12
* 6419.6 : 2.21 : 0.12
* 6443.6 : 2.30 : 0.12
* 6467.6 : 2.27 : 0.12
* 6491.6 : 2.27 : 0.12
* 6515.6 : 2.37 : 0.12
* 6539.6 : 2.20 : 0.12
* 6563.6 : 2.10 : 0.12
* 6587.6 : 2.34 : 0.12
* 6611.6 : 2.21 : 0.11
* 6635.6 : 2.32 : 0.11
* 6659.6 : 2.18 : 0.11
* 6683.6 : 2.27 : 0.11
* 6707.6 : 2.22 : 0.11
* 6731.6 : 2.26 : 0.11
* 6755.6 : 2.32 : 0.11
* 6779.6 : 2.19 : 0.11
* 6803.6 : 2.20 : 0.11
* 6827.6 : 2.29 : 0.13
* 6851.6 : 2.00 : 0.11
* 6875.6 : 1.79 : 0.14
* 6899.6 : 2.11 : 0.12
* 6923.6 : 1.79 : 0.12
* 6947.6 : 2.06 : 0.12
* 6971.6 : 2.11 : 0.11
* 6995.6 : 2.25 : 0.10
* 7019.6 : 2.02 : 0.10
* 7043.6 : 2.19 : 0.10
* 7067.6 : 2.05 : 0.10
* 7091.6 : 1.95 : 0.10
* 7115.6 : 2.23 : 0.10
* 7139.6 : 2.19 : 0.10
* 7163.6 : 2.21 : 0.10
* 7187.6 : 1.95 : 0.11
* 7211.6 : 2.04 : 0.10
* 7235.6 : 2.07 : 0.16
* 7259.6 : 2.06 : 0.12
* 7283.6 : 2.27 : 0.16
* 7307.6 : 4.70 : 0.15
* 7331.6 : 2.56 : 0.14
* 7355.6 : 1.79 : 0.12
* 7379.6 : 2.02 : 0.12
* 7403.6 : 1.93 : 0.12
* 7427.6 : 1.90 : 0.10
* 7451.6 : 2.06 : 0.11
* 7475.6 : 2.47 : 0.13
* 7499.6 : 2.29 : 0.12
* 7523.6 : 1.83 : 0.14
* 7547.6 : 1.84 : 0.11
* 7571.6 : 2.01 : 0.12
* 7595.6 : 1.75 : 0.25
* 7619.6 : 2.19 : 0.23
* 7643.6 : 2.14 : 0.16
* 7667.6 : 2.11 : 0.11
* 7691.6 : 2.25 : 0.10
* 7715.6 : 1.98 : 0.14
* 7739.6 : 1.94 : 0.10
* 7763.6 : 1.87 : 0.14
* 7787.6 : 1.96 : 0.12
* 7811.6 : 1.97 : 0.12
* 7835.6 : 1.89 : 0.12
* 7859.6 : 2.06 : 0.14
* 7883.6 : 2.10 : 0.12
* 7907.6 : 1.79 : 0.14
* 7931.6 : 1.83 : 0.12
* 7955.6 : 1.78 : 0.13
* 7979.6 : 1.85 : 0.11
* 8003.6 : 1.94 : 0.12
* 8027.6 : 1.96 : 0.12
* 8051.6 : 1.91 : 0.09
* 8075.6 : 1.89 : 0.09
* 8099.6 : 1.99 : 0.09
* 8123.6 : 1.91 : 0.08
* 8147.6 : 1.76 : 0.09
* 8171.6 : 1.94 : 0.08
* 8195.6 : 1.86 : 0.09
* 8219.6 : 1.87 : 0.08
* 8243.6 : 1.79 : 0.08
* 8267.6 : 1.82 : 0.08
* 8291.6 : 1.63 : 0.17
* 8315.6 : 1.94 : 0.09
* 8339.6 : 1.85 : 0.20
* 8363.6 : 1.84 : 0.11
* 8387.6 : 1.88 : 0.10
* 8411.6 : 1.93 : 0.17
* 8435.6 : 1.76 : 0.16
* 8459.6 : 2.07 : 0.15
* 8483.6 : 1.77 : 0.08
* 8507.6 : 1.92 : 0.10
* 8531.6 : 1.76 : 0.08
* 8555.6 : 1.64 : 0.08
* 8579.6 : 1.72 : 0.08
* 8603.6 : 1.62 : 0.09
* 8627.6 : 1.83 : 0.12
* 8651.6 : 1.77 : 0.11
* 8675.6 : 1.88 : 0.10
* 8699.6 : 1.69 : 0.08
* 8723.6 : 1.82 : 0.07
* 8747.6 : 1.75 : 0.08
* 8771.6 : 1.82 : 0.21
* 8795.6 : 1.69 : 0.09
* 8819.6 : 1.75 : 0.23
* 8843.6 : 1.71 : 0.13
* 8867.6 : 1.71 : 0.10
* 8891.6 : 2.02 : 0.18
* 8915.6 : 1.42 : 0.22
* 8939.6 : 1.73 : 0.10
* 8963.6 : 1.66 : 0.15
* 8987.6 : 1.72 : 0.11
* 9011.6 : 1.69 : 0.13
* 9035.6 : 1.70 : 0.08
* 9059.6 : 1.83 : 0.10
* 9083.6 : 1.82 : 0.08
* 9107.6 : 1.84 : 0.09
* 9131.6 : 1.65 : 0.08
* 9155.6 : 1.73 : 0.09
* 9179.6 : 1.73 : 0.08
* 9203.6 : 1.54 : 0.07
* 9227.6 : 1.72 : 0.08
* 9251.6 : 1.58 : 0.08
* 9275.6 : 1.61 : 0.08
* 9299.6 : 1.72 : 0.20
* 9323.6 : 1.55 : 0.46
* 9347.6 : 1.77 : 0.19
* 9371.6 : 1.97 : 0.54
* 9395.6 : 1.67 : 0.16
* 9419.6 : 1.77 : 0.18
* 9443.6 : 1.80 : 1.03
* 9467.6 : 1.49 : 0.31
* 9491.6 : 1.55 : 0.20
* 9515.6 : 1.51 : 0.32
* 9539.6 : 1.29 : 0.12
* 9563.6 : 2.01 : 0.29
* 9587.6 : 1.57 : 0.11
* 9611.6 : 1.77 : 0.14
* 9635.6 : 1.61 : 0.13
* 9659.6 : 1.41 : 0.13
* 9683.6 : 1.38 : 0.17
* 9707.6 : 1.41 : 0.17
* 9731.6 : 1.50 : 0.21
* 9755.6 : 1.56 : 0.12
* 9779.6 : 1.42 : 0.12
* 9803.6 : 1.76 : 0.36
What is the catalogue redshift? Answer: 0.114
